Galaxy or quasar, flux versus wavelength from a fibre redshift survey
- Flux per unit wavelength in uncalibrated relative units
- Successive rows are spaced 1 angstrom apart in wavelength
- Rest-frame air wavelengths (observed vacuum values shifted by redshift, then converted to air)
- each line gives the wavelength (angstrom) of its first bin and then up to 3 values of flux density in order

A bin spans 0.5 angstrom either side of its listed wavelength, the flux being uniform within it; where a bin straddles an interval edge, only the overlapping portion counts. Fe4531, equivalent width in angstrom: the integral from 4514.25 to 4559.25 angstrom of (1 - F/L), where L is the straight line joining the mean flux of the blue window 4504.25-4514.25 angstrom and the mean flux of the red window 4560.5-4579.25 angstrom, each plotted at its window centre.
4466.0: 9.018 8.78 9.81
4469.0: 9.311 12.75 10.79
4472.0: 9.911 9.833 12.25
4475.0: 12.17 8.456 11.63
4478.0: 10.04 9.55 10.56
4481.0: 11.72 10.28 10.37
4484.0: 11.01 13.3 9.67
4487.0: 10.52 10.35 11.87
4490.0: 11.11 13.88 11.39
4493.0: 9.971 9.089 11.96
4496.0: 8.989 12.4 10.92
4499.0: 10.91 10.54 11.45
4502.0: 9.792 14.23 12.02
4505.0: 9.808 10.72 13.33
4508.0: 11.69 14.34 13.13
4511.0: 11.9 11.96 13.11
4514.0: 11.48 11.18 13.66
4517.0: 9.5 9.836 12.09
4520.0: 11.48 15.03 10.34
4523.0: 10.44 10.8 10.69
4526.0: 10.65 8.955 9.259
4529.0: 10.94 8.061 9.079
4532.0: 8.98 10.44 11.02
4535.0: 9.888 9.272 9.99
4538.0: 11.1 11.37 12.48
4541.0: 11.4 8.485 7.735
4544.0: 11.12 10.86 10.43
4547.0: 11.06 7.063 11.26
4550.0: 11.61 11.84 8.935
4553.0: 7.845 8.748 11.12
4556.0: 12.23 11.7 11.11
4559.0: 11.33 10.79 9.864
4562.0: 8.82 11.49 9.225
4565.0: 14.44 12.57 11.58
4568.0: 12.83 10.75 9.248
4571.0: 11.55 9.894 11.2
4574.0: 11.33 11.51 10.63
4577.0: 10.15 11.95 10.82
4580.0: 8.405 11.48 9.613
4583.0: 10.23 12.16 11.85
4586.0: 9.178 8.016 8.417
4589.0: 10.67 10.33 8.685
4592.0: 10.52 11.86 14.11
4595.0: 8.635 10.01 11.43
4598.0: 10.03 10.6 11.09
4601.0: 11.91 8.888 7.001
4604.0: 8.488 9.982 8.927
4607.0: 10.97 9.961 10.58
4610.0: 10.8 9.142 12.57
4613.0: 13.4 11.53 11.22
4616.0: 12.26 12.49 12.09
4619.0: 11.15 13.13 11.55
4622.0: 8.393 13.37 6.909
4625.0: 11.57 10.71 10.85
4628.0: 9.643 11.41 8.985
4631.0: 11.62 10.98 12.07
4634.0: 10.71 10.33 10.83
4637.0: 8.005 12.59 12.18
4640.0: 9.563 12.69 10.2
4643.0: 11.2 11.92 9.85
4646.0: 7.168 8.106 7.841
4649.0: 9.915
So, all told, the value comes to 4.5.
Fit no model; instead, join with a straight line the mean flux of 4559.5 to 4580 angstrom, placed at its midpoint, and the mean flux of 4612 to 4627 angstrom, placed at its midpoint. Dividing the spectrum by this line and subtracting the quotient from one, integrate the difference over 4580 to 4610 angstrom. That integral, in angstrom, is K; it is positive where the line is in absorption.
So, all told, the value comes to 2.8 angstrom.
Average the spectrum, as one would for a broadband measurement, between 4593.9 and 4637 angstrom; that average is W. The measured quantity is 10.7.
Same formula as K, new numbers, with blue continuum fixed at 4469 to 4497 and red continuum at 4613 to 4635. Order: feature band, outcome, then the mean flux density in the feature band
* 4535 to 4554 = 1.40 angstrom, 10.2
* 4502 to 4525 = -1.94 angstrom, 11.8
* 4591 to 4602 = 0.25 angstrom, 10.8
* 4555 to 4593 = 0.99 angstrom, 10.7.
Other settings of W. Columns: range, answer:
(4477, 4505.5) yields 11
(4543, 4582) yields 10.7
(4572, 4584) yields 10.7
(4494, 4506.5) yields 11.1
